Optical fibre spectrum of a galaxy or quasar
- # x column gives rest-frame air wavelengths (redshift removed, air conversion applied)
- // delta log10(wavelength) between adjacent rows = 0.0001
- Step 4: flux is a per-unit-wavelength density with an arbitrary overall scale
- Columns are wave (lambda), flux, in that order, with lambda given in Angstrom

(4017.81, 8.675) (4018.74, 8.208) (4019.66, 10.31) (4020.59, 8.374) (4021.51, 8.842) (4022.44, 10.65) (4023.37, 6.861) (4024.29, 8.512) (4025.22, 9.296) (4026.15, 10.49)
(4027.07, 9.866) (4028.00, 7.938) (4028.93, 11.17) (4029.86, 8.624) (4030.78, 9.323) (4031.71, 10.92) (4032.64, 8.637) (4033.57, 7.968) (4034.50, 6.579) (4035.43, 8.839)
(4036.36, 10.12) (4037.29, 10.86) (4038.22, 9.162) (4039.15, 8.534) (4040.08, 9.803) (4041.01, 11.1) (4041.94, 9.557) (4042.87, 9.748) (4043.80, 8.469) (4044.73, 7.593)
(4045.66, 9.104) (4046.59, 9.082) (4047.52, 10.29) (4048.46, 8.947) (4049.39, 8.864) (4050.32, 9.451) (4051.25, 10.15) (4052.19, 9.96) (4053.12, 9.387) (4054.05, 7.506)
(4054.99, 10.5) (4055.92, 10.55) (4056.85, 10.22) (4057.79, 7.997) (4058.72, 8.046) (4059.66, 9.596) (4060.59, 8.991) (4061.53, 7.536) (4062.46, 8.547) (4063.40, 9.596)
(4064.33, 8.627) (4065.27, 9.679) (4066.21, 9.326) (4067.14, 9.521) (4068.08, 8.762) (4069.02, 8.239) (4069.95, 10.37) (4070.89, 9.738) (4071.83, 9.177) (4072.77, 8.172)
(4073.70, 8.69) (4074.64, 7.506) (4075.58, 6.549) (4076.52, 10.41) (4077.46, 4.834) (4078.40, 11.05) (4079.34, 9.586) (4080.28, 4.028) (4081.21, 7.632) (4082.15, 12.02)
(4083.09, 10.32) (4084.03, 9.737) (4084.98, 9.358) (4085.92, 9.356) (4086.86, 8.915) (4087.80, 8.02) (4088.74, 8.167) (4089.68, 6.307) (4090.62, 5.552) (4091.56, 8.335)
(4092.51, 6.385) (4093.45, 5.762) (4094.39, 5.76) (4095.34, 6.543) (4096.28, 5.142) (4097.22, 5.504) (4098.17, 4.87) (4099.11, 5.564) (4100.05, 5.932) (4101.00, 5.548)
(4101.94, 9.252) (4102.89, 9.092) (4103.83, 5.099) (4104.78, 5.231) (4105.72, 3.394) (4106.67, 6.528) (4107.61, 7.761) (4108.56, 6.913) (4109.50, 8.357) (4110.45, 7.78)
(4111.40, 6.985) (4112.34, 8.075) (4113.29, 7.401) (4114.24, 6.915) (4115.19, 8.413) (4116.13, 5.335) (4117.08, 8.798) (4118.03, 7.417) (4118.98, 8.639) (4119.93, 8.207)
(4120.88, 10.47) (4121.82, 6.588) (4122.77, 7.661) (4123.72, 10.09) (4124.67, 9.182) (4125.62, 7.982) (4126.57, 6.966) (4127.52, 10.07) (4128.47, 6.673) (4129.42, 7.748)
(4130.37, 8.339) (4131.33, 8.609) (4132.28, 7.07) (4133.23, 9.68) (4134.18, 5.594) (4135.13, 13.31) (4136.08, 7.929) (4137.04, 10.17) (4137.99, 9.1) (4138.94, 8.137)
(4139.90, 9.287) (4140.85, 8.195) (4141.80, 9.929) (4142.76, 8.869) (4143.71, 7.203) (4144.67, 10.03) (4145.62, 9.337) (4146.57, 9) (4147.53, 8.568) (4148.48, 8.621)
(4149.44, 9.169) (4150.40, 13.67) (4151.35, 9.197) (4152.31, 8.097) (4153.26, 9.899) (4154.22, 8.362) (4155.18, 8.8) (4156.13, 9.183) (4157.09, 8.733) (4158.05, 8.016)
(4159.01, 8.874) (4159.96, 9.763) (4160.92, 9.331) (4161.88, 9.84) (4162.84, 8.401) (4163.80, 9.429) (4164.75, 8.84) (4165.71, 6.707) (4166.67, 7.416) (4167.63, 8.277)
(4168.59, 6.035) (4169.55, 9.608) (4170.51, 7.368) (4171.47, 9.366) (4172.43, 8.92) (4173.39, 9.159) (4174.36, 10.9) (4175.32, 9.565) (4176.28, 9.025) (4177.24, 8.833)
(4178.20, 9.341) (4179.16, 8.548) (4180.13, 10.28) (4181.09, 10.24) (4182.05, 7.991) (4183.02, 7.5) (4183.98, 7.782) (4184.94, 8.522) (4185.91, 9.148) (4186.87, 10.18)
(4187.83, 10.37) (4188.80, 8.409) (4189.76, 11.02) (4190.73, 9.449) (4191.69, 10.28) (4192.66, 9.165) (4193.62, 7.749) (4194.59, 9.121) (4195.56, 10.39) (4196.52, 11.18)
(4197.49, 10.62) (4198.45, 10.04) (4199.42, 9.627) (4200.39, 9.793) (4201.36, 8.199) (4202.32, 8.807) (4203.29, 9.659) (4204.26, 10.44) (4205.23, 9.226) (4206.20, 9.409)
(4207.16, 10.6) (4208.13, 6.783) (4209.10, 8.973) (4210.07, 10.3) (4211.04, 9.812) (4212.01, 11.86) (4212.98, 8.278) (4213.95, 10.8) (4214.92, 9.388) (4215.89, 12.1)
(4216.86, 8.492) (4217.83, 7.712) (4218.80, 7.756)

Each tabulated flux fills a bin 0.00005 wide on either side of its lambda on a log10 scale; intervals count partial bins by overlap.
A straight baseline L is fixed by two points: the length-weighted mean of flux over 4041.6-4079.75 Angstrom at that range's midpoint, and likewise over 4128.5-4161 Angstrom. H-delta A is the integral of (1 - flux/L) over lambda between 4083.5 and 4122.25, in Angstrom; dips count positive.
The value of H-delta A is 7.9 Angstrom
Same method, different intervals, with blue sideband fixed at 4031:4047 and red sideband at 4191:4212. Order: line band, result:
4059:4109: 8.1 Angstrom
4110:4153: 3.9 Angstrom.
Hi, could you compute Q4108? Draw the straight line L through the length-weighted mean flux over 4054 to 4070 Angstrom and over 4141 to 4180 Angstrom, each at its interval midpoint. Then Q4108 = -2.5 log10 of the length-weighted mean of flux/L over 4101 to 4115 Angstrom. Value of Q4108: 0.27 mag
